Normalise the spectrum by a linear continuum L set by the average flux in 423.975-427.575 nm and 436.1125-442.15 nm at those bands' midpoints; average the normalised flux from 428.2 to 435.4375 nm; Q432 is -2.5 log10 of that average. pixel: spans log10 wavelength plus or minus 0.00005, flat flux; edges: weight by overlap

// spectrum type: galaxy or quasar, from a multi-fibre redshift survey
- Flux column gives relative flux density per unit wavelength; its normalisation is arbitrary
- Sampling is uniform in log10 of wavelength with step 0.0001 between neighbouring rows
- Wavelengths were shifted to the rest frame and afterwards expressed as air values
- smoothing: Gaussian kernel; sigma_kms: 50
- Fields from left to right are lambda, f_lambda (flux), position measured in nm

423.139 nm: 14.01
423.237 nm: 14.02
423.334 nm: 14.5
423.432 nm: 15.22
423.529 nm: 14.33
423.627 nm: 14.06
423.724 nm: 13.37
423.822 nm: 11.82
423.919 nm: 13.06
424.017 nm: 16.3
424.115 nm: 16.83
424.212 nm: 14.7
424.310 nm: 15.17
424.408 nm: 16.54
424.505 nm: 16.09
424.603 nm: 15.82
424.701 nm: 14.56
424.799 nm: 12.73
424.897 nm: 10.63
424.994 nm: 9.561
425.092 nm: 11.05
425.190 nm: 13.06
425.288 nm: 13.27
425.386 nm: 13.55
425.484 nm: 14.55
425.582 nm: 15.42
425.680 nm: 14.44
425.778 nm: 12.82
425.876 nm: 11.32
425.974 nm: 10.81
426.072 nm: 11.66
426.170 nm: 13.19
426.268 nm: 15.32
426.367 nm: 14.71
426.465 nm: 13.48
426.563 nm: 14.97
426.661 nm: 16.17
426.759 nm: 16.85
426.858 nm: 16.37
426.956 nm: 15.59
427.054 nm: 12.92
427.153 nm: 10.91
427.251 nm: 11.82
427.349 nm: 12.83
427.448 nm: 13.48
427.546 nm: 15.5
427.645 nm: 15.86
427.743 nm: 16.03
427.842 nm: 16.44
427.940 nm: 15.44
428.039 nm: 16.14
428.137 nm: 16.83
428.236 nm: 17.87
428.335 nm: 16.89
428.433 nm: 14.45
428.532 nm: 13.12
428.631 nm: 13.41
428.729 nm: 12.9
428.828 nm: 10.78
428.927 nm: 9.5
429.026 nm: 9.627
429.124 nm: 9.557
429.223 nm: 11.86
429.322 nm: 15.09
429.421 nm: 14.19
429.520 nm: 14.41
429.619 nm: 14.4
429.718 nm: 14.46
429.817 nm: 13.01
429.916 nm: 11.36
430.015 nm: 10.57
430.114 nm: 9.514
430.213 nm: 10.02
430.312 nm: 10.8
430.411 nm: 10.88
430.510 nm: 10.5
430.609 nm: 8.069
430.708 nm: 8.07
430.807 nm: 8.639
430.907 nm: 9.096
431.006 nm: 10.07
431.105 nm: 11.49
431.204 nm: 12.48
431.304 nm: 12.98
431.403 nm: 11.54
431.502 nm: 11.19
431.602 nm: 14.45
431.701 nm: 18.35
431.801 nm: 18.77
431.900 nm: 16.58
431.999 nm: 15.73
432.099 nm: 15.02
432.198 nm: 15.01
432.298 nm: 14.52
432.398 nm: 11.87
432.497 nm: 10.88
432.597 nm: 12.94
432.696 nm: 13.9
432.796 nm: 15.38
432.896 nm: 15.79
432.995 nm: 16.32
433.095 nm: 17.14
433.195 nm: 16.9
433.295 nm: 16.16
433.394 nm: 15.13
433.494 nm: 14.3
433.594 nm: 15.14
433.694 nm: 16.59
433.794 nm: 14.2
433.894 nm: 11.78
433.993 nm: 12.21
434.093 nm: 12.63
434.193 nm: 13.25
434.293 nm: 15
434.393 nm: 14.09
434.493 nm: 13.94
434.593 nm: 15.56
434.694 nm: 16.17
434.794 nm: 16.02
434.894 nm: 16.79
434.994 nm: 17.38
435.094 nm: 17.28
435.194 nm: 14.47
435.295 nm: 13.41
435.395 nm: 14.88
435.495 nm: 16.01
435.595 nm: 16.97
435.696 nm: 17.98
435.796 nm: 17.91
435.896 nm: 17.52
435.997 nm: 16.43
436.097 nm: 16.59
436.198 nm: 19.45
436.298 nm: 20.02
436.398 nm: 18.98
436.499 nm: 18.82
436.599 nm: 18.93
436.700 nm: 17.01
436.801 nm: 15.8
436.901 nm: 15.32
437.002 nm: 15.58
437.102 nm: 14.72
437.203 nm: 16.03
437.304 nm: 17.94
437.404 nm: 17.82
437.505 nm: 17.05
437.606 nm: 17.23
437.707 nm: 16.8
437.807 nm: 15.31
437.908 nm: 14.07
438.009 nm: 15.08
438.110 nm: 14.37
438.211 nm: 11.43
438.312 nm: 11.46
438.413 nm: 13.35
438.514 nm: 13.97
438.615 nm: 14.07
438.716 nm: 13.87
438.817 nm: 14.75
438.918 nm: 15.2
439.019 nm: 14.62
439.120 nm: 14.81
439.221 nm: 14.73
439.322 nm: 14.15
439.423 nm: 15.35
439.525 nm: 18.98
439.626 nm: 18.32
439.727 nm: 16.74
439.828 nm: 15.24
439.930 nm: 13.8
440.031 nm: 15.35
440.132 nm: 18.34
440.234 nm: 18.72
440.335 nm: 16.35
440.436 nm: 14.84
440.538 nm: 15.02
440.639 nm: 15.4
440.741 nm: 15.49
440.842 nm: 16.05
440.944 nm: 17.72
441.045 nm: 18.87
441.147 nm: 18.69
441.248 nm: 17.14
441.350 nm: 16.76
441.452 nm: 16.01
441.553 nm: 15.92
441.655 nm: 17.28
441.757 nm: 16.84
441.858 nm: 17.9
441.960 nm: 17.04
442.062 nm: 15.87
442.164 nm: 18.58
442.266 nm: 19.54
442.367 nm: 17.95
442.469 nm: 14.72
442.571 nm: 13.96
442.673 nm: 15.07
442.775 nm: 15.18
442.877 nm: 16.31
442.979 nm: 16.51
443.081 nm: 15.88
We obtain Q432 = 0.11 mag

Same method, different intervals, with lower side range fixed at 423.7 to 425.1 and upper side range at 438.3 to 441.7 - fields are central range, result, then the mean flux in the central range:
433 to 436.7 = -0.054 mag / 16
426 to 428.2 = -0.025 mag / 14.6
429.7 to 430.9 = 0.381 mag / 10.3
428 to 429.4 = 0.083 mag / 13.4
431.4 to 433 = 0.020 mag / 14.6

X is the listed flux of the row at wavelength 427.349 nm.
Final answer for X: 12.83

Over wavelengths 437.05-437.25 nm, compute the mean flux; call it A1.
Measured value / 15.4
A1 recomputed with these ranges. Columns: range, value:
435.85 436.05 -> 16.9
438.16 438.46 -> 12.1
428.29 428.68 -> 14.5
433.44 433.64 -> 14.7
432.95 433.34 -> 16.6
